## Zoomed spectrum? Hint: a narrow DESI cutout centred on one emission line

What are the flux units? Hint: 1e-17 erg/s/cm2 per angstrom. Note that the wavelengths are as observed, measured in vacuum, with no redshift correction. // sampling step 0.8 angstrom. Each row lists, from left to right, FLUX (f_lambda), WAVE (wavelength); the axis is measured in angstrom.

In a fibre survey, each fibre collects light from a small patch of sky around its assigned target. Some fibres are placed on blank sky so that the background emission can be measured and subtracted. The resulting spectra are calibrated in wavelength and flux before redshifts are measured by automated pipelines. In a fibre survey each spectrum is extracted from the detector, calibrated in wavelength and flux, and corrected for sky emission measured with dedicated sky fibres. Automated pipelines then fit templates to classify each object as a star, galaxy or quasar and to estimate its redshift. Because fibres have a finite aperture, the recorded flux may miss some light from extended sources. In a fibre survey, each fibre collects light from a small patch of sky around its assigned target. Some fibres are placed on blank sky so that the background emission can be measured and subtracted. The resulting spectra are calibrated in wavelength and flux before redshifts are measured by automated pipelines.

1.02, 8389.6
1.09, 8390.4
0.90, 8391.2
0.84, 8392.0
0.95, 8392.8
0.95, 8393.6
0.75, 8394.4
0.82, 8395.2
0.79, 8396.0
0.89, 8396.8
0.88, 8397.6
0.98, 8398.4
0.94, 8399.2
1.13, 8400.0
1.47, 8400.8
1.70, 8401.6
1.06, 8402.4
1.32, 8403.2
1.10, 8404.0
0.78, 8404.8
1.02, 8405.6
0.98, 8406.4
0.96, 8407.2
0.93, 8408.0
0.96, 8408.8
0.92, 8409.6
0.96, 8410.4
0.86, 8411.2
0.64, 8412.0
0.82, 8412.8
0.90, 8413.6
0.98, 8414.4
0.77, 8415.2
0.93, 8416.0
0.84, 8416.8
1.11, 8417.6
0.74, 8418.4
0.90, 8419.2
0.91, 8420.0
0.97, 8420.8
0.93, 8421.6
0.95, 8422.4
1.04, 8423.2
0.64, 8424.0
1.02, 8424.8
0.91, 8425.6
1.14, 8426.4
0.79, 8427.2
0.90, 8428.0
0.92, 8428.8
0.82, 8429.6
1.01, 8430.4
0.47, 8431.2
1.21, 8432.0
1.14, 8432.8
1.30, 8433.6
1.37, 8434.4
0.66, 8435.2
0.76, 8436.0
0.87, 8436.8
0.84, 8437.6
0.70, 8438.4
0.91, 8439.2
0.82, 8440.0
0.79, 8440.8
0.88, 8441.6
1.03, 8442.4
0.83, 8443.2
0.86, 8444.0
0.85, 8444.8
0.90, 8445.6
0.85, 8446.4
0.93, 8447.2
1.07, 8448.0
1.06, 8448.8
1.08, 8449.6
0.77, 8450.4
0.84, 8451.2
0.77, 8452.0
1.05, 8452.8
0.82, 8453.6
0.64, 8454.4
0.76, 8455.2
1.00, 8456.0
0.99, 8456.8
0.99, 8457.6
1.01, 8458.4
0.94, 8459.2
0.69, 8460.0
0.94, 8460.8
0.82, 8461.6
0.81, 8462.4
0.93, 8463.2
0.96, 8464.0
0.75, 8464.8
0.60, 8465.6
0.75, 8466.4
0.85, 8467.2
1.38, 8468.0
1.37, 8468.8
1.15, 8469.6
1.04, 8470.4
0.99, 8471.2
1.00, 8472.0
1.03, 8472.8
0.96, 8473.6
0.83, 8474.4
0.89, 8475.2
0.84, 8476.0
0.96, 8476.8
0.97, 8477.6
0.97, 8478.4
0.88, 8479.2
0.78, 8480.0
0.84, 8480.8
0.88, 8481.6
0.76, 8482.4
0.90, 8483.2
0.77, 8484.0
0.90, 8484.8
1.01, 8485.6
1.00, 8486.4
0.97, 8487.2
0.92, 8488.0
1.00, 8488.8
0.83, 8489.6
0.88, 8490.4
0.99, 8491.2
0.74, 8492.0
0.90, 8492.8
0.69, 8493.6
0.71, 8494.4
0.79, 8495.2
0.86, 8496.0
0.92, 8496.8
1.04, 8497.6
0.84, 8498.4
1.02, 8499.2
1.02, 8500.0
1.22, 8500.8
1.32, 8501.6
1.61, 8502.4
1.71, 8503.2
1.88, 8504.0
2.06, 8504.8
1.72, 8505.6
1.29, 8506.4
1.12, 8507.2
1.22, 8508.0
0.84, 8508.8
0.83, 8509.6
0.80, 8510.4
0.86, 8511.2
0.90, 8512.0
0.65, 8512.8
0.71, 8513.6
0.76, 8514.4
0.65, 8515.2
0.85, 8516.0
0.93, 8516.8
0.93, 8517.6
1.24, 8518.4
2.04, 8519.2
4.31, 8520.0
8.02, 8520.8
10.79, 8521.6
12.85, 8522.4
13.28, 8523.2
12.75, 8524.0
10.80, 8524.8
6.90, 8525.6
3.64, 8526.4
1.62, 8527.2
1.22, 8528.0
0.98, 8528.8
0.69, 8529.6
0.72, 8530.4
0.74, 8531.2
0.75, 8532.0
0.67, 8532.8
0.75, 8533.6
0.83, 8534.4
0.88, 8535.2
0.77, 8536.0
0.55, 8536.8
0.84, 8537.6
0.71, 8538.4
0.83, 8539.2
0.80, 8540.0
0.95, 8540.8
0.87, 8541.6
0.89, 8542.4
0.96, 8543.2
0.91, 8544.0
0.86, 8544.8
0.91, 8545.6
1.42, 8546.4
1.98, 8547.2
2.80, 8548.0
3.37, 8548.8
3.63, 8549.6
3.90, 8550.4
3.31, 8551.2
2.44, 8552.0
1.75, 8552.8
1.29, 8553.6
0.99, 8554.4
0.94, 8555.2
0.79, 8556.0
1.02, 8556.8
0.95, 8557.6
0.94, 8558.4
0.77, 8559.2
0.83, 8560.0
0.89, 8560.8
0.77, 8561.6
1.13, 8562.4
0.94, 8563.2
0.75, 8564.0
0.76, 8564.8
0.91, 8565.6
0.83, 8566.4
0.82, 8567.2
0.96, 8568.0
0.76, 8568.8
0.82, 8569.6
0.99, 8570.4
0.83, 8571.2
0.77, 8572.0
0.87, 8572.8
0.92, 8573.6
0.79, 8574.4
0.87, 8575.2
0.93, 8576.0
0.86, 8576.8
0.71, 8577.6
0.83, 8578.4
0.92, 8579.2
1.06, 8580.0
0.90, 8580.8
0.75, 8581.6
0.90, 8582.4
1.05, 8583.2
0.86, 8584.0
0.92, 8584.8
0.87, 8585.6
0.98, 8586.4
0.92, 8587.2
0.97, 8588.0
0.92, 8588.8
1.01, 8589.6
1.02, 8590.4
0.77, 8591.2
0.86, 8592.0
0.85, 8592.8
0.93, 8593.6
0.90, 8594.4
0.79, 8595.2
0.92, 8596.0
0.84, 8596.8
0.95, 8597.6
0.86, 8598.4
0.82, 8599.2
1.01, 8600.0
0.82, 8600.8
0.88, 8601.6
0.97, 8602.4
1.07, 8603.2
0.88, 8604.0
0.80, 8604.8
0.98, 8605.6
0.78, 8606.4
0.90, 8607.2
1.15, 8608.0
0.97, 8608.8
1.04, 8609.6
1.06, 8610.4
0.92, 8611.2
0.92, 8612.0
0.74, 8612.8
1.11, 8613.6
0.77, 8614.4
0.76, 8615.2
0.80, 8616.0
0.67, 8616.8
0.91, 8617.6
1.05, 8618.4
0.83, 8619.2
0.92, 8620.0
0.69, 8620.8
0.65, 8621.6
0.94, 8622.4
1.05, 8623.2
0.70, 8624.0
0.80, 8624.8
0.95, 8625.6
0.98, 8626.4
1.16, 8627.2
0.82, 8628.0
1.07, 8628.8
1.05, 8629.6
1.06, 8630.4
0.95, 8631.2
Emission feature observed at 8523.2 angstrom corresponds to H-alpha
